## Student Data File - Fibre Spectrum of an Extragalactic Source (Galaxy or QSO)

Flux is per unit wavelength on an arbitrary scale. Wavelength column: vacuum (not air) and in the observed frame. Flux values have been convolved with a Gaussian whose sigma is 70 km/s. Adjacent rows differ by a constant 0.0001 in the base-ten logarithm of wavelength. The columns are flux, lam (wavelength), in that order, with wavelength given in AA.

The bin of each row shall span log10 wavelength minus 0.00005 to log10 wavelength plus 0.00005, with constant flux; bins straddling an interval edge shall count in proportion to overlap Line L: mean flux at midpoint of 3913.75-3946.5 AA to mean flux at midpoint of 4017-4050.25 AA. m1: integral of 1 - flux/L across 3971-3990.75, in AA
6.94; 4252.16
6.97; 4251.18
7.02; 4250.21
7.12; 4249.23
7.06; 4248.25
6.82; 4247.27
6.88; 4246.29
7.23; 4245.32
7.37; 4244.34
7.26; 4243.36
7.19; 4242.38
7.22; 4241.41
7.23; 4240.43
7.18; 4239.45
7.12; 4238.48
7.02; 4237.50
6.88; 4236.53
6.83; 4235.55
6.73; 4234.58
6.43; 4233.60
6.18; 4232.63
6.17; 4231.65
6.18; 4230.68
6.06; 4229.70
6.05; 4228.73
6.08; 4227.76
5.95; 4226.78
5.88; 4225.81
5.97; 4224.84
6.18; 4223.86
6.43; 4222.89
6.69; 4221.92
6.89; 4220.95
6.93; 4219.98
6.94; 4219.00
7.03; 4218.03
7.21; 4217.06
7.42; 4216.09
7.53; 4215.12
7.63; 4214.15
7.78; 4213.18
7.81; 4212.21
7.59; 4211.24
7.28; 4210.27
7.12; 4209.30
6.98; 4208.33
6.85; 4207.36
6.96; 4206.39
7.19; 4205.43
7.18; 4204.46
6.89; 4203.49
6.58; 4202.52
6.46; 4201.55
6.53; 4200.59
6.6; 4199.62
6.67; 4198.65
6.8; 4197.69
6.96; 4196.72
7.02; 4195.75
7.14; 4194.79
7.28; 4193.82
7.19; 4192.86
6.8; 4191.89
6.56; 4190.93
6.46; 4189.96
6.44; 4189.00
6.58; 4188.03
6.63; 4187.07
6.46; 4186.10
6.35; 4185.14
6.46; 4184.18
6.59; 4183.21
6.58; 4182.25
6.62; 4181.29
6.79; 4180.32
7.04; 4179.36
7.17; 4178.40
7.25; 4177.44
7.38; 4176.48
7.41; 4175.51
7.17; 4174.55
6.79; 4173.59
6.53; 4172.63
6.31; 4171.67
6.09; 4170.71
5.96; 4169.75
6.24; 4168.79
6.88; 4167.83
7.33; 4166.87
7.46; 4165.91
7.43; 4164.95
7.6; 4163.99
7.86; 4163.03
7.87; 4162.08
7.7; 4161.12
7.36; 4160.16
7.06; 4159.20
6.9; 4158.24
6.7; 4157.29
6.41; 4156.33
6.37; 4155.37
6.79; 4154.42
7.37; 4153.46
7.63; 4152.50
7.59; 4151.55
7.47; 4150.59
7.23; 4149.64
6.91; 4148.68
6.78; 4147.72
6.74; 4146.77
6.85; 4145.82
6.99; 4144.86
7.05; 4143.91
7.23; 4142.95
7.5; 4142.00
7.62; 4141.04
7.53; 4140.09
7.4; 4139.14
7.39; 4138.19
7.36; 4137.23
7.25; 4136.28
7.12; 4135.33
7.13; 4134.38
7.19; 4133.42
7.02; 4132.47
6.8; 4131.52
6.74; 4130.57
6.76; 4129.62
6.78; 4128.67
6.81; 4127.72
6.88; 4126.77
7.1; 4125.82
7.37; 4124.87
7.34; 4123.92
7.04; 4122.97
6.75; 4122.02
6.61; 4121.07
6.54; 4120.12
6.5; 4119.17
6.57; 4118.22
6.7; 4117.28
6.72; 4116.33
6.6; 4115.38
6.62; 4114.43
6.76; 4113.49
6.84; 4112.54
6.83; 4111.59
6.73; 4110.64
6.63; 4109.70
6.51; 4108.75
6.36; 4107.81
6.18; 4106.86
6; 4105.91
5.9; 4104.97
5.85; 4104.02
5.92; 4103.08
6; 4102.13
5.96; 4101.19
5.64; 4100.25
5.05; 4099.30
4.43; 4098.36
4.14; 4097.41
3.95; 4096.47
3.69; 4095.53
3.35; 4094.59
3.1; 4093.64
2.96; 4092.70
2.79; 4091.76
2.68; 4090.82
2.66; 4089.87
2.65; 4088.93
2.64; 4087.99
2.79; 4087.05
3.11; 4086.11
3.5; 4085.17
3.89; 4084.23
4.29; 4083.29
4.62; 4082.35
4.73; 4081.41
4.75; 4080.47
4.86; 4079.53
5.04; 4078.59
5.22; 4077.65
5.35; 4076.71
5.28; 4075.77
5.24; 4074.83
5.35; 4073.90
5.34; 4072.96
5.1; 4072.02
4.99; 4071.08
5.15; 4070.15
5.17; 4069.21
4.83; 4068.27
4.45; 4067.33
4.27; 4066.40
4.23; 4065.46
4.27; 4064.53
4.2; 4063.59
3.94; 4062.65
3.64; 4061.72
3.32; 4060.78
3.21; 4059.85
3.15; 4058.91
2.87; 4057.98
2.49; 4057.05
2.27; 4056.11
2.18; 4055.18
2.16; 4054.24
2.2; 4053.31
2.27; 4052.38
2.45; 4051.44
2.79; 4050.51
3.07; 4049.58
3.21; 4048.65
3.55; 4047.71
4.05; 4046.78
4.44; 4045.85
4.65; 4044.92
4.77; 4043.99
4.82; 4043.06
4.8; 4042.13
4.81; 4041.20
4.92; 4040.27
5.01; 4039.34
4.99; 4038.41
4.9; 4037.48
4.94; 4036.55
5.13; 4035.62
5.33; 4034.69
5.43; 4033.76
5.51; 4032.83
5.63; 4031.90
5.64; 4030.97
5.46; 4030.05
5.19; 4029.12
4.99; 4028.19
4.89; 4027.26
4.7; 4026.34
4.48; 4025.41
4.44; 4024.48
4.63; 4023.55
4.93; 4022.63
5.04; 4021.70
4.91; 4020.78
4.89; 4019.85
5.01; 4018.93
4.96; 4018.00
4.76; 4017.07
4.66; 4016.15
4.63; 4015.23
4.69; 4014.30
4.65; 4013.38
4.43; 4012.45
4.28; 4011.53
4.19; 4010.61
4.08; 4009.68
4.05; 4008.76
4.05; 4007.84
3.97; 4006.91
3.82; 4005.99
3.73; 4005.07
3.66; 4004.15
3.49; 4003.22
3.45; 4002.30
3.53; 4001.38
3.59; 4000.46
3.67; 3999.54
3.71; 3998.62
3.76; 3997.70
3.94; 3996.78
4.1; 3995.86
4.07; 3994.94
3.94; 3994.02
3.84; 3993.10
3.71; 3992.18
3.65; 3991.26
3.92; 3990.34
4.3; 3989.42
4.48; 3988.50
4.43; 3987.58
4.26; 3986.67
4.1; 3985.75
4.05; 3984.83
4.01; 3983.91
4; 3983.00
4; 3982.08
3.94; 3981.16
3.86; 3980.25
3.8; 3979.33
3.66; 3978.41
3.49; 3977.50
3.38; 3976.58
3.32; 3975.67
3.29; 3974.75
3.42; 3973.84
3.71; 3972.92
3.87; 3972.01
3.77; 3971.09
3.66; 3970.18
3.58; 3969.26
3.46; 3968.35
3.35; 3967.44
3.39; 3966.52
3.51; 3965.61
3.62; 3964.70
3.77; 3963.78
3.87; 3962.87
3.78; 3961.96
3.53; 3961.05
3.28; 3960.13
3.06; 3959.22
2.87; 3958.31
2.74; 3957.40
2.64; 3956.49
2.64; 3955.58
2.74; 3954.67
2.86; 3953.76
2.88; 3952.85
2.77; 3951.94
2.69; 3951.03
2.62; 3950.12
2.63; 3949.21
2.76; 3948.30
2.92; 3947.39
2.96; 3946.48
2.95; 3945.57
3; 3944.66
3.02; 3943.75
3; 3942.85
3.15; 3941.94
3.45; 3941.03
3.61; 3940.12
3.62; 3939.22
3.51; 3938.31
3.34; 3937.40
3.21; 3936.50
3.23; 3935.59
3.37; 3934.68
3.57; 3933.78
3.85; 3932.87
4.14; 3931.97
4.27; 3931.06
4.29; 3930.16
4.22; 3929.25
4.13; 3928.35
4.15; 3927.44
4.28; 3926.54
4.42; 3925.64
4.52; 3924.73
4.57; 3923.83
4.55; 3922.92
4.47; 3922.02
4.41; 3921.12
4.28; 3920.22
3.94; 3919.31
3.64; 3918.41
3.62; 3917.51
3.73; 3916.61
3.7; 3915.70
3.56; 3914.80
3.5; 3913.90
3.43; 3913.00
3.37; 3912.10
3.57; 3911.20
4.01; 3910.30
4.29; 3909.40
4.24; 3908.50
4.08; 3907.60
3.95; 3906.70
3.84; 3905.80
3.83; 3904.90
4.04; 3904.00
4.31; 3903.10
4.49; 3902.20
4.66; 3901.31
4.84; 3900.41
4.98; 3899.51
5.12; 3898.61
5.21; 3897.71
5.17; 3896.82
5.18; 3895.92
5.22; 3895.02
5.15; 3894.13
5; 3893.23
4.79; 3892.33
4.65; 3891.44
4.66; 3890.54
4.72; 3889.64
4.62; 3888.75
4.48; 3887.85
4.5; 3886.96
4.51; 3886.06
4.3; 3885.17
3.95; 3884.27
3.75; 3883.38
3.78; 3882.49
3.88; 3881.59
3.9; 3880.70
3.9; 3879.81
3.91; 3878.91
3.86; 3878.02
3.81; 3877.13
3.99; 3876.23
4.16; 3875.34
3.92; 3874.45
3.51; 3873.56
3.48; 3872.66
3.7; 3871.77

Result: 1.9 AA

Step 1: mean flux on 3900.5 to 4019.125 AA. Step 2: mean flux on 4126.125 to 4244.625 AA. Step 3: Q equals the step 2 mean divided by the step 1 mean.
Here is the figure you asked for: 1.84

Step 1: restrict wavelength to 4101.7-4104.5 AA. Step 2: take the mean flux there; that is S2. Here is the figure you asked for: 5.91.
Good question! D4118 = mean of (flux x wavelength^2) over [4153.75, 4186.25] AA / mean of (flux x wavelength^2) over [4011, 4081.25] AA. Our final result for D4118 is 1.66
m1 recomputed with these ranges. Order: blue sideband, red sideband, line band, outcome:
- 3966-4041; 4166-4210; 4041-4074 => 7.81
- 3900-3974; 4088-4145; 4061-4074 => 1.97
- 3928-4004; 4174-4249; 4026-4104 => 9.64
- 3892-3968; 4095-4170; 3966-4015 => 8.30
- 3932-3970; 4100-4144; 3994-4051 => 2.89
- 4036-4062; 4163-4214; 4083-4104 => 3.56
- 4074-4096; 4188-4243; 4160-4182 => -4.62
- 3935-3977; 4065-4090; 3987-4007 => -1.19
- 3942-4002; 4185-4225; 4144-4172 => -3.65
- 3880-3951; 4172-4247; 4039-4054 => 4.08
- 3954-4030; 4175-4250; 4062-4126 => 2.12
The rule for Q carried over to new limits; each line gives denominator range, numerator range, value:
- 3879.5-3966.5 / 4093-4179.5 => 1.73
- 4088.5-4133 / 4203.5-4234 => 1.17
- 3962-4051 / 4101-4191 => 1.63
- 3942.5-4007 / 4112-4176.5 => 2.00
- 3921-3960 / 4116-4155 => 2.05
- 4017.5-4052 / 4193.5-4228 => 1.48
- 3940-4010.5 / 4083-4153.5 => 1.70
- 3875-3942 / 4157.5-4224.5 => 1.68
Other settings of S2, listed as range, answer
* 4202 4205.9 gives 6.94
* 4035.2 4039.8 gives 4.99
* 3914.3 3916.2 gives 3.62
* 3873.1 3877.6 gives 3.87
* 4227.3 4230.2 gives 6.07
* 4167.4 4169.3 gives 6.54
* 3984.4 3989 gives 4.27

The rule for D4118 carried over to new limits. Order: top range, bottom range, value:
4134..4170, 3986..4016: 1.92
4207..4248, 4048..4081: 1.88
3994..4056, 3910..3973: 1.27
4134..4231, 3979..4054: 1.76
